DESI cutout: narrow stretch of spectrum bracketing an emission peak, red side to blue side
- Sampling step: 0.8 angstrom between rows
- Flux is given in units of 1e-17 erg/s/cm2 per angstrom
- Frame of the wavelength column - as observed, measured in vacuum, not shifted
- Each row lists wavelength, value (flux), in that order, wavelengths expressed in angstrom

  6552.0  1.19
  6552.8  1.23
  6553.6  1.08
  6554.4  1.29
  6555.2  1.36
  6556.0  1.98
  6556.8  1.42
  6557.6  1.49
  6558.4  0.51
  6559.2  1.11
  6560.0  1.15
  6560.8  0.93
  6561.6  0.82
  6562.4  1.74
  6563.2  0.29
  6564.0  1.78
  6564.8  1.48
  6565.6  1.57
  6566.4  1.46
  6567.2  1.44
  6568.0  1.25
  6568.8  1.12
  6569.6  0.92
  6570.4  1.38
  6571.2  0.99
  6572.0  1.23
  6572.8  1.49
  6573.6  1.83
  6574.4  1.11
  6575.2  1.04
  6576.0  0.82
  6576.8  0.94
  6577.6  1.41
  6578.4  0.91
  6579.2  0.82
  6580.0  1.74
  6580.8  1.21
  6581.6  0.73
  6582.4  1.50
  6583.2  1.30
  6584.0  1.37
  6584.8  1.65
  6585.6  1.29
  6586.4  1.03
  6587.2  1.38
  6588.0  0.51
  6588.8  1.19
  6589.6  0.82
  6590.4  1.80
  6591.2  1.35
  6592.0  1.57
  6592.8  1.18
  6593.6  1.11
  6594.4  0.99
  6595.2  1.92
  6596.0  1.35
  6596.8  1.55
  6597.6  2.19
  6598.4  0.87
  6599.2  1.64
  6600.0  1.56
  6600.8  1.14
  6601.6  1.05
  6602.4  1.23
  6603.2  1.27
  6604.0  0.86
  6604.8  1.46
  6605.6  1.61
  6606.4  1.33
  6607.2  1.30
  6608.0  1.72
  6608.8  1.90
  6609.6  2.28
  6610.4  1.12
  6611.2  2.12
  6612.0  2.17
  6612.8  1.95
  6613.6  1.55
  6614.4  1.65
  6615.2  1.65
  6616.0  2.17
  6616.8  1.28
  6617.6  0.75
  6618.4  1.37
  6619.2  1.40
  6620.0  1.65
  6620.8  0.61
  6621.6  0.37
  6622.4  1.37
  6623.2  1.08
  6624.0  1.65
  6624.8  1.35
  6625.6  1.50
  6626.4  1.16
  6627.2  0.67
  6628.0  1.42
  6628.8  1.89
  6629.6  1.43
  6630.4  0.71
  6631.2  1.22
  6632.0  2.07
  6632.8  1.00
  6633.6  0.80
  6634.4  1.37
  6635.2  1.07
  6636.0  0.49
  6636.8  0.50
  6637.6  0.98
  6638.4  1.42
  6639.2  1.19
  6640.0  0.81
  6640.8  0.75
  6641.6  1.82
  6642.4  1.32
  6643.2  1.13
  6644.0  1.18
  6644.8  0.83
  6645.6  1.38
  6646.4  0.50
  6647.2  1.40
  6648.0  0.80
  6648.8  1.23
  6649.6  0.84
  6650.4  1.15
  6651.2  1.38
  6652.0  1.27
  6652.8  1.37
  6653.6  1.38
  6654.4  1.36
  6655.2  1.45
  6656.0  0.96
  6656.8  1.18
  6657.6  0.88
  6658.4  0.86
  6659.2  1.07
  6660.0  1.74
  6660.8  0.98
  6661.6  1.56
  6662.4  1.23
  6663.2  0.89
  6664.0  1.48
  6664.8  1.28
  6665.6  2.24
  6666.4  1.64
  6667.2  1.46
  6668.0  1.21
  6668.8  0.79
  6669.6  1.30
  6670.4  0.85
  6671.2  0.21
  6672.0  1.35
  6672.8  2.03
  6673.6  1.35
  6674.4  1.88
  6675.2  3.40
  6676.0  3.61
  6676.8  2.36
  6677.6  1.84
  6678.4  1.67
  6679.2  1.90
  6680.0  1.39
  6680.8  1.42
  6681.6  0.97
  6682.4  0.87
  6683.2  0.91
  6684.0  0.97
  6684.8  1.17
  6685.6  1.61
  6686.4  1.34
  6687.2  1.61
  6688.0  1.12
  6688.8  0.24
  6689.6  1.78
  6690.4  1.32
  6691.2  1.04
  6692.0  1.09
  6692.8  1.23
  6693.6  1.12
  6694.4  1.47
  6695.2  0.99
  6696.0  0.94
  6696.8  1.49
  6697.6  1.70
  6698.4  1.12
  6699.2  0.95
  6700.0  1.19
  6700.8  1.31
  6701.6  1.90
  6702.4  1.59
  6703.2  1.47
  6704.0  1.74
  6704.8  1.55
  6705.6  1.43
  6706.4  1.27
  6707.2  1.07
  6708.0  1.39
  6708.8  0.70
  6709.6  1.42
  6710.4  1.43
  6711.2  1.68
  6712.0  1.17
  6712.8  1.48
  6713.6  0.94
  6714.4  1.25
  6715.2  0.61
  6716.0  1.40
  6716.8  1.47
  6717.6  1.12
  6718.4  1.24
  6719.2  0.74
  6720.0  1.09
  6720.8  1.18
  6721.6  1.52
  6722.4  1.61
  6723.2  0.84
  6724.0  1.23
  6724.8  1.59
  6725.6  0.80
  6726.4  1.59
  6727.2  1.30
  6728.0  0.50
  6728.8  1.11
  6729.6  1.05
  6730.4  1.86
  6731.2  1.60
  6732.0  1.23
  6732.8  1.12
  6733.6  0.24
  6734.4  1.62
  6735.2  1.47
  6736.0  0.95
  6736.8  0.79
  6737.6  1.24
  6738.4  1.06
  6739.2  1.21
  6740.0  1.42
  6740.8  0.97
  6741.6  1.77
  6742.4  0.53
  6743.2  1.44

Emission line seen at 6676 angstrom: [O III]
